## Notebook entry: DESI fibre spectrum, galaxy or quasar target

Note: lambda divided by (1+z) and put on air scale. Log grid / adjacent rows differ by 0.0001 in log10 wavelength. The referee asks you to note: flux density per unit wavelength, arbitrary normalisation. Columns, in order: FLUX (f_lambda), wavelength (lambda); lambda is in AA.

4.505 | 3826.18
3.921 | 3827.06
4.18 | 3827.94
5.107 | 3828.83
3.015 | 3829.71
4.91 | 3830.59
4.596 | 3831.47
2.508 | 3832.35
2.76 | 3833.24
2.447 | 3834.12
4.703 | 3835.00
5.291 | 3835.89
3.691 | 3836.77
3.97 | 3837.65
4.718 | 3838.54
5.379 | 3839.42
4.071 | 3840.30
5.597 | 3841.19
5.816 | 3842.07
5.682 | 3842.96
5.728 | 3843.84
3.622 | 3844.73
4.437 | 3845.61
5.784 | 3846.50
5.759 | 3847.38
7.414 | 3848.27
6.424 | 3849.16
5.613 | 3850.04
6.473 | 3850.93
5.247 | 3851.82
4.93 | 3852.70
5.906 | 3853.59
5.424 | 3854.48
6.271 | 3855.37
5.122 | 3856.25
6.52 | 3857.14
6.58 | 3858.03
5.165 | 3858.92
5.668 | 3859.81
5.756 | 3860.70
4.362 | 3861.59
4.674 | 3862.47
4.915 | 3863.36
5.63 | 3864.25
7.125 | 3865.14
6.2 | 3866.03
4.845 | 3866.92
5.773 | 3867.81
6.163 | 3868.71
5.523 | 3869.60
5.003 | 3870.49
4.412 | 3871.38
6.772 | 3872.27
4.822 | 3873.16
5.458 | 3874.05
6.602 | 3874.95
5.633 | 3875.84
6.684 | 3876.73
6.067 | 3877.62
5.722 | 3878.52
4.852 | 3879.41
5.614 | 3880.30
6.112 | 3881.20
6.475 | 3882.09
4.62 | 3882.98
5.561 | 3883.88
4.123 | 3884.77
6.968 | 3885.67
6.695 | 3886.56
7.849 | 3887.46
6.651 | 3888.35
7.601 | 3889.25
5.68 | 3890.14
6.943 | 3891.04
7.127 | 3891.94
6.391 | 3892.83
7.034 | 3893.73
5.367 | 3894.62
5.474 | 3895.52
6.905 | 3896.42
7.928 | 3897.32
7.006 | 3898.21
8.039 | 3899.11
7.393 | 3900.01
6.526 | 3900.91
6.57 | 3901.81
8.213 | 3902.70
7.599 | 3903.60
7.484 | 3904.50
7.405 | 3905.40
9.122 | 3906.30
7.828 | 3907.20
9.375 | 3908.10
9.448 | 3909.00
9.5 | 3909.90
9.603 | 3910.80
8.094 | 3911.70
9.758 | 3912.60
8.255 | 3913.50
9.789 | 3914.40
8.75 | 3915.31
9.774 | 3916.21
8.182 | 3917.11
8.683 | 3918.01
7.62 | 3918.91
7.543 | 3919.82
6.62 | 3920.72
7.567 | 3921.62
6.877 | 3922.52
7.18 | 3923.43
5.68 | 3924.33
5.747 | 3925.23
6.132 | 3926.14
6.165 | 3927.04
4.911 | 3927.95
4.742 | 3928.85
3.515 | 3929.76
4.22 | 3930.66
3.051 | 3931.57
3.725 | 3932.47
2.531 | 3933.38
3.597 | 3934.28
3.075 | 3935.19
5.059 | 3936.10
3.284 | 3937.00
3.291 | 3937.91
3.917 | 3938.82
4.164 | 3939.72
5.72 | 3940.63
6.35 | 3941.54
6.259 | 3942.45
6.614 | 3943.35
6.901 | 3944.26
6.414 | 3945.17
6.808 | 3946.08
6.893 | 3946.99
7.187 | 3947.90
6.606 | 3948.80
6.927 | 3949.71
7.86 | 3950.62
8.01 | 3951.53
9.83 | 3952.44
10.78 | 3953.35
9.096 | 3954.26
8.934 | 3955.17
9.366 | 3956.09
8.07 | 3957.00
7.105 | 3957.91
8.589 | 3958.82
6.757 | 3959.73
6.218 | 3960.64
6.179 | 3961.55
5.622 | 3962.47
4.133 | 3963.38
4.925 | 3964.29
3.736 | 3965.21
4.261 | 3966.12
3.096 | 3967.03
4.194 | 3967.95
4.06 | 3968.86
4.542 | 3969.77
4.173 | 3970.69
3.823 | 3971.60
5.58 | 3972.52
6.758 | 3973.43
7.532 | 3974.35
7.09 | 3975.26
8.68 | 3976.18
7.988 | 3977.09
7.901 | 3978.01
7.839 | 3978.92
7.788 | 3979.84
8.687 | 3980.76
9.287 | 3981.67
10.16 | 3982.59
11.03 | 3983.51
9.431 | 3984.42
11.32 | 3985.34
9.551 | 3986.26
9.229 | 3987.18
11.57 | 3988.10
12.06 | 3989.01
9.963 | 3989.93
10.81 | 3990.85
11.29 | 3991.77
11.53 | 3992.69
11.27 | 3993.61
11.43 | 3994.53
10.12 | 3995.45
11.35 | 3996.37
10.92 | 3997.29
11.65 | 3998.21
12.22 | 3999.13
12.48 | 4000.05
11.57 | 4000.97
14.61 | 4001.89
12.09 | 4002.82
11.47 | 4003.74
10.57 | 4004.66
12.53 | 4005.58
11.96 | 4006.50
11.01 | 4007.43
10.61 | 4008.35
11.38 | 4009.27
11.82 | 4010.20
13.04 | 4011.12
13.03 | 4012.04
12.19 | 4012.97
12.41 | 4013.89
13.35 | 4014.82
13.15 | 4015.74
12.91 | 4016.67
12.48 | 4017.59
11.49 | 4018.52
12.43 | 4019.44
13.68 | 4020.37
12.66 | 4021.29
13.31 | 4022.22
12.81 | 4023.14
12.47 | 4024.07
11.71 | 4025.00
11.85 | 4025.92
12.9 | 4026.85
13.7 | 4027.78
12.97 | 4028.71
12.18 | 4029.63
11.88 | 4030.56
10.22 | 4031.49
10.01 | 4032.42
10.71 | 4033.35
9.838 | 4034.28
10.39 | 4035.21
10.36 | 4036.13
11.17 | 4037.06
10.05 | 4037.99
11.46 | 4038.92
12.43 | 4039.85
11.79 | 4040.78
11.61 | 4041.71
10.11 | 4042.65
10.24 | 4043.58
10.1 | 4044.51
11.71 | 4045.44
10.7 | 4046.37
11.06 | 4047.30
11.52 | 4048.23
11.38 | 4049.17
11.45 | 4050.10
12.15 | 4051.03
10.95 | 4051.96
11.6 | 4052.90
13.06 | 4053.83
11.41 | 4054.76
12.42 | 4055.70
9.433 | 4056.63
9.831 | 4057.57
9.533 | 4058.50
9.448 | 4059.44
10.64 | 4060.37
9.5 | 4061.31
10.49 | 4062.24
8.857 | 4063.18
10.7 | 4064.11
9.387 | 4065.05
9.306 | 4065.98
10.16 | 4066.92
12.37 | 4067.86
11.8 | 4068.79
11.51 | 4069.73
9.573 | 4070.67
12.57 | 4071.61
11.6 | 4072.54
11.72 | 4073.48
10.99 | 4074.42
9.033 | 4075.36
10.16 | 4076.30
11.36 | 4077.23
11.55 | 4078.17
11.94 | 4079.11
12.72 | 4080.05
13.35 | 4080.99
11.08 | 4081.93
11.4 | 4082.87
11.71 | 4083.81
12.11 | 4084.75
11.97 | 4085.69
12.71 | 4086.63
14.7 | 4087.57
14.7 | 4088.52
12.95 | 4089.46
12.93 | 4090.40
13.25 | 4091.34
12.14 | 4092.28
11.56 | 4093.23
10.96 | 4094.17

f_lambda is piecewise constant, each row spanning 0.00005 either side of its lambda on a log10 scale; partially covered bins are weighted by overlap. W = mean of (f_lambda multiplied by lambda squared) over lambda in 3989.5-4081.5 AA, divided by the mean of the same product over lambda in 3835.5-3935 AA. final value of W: 1.98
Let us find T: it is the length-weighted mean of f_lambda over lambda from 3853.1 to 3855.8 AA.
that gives 5.83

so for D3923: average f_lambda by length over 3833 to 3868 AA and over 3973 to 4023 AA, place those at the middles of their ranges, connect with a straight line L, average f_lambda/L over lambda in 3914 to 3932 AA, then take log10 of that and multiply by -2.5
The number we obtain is 0.21 mag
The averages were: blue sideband 5.3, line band 6.63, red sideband 11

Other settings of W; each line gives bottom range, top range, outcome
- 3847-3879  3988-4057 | 2.21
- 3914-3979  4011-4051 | 1.97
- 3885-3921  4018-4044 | 1.61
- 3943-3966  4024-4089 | 1.66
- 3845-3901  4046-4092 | 2.10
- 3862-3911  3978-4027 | 1.86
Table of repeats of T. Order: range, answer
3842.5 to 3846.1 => 4.88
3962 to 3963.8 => 4.88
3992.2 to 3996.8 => 11.1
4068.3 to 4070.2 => 11.7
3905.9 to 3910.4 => 9.06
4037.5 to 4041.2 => 11.4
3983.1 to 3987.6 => 10.1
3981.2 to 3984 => 10.2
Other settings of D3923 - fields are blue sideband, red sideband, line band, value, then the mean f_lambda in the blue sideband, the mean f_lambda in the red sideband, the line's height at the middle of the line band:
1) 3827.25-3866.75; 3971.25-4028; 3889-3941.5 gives 0.15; 5.11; 11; 7.73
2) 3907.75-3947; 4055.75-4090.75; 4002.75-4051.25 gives -0.21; 6.38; 11.2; 9.7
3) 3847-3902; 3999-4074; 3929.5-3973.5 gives 0.44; 6.03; 11.5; 8.63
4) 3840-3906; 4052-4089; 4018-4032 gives -0.23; 6.04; 11.2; 10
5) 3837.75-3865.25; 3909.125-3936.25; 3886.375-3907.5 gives -0.15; 5.5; 6.58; 6.19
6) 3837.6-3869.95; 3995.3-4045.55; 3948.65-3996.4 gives 0.25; 5.54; 11.8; 10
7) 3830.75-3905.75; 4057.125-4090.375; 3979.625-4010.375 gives -0.20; 5.78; 11.3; 9.17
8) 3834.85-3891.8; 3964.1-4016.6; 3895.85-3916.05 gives -0.17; 5.65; 9.67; 7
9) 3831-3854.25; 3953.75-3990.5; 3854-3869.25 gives -0.07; 4.95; 7.43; 5.31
